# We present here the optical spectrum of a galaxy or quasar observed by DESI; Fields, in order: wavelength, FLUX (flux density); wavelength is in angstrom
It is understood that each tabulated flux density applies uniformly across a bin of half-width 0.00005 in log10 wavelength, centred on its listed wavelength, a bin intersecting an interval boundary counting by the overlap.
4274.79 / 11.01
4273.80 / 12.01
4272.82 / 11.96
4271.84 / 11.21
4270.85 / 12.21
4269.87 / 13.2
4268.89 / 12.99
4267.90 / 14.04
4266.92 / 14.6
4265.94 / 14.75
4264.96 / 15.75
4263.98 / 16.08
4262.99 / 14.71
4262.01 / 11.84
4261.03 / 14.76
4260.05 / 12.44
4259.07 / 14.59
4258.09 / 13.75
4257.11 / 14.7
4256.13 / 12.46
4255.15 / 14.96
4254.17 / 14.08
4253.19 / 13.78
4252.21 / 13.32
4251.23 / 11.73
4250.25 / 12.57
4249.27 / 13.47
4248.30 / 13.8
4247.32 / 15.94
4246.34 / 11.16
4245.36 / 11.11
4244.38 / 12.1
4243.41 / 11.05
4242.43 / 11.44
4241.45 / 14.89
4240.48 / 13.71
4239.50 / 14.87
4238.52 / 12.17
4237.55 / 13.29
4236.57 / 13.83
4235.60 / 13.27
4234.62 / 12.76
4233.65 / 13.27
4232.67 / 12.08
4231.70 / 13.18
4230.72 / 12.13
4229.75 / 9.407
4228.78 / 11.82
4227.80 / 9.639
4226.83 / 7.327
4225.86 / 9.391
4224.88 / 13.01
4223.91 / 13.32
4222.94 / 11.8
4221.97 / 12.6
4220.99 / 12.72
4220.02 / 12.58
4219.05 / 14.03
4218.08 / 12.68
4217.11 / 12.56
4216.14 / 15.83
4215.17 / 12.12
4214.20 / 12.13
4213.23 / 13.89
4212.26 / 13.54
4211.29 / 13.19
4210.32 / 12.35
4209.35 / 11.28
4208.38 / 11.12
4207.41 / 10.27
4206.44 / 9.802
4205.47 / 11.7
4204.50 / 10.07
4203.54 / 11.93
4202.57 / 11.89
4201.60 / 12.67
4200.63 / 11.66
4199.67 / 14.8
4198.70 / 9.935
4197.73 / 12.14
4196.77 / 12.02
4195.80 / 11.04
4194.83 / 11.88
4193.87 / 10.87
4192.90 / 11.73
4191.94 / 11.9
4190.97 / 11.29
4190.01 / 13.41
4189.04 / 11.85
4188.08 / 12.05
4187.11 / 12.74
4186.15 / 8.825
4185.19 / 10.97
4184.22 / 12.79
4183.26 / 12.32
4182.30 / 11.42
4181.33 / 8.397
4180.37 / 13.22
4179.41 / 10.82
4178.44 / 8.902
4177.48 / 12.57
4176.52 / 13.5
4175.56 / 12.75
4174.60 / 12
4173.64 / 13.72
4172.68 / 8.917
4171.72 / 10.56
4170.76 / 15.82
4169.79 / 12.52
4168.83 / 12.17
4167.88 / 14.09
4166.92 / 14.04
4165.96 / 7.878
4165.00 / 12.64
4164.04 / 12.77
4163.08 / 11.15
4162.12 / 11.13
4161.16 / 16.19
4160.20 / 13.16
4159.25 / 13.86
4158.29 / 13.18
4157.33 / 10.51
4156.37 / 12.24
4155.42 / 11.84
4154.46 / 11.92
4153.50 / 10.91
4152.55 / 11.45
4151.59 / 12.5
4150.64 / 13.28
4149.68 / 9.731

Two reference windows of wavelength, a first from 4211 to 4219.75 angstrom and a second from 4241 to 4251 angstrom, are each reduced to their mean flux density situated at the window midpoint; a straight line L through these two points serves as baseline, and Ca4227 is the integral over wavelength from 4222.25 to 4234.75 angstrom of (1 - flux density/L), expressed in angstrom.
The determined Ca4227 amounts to 1.54 angstrom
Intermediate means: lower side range 13.3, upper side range 12.7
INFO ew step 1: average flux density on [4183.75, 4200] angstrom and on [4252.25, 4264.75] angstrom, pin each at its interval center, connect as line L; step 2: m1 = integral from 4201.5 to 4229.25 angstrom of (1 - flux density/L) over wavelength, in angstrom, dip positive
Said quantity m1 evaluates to 1.3 angstrom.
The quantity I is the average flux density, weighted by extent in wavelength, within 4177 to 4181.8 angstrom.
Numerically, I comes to 10.8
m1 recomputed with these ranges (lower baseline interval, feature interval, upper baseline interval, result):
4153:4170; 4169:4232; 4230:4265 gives 4.5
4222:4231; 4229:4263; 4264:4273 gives -2.5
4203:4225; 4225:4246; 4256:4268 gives 1.9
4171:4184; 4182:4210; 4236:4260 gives 1.0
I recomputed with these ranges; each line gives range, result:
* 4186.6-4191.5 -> 12.2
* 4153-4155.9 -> 11.6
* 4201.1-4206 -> 11.6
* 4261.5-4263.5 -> 13.3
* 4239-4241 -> 14.3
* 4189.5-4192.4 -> 12.2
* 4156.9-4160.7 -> 12.7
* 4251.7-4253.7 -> 13.5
